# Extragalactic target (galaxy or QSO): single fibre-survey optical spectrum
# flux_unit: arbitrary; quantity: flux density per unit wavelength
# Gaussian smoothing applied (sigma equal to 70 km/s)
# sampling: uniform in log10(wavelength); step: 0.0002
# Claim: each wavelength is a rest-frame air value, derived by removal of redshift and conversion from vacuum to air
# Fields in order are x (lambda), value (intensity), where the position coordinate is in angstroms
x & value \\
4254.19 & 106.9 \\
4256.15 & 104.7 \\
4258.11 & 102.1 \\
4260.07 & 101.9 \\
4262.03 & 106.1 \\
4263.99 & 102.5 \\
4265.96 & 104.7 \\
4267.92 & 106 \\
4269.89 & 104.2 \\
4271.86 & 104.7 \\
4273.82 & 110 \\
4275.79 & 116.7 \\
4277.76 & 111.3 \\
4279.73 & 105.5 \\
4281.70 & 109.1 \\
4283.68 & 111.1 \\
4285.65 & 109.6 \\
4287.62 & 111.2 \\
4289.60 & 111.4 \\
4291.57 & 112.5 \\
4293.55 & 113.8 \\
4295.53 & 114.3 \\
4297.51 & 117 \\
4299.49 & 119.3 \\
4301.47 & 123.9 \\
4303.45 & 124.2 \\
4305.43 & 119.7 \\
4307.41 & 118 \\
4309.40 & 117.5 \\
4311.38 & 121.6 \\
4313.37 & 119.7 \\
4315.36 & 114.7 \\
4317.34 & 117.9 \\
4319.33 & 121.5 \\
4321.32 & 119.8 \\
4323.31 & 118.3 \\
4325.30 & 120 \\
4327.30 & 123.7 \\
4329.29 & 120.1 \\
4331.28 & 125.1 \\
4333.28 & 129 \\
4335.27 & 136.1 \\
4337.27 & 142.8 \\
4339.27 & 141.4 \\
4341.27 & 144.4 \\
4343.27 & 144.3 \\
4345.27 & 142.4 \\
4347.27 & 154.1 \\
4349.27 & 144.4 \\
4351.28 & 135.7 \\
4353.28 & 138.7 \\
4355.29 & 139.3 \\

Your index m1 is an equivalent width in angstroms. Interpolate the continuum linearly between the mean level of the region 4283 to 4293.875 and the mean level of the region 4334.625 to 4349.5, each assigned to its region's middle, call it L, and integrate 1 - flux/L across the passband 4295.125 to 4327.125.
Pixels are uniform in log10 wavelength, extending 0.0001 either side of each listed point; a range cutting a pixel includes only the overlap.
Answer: 1.4 angstroms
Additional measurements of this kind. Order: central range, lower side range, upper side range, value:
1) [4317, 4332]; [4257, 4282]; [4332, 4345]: 1.3 angstroms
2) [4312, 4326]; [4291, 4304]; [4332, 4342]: 1.1 angstroms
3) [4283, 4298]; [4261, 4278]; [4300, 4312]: 0.3 angstroms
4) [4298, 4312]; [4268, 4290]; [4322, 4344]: -0.1 angstroms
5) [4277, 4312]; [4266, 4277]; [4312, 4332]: -0.4 angstroms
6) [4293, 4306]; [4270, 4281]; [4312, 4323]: -0.5 angstroms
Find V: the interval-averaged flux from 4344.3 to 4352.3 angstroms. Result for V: 144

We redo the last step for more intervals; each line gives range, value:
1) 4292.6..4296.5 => 114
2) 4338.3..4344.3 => 143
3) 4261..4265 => 104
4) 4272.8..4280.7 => 111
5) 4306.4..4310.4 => 118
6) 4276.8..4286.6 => 109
